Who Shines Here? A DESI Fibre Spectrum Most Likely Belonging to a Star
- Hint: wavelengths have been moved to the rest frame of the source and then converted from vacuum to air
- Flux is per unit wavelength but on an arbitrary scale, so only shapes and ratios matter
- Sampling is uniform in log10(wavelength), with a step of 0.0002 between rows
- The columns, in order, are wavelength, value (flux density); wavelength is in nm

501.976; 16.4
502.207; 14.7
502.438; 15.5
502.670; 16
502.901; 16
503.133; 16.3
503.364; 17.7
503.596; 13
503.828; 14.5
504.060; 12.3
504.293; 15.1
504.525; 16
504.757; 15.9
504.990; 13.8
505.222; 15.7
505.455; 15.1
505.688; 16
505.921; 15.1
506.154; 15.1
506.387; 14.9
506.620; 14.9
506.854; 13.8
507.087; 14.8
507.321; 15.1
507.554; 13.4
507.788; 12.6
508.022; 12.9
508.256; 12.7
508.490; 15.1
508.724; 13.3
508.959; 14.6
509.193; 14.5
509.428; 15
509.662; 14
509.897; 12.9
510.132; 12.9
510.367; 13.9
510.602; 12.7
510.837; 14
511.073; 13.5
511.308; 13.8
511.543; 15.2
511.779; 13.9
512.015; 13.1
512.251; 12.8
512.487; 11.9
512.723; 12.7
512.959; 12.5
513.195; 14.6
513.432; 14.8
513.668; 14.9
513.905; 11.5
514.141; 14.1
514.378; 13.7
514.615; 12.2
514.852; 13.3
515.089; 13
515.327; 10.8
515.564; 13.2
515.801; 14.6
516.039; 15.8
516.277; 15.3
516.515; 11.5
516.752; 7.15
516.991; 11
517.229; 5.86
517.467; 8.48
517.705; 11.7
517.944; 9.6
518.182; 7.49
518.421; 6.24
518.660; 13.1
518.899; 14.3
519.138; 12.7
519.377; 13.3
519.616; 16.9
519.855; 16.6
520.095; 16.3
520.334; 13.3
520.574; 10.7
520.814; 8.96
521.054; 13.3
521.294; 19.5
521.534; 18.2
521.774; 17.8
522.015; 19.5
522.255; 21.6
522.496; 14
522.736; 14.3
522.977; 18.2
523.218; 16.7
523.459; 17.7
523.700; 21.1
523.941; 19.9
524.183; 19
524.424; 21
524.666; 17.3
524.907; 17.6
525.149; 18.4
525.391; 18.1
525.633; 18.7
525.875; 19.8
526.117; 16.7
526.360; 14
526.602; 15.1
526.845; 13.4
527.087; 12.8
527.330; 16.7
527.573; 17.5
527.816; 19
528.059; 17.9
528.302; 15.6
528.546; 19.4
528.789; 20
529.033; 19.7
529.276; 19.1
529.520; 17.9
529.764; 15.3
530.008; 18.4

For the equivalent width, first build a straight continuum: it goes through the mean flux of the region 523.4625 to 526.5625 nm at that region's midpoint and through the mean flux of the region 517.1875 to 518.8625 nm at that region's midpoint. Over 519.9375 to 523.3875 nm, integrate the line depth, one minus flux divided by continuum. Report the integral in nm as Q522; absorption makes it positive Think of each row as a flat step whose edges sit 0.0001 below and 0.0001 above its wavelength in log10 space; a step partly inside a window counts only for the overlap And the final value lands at -0.465 nm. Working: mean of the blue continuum 9.33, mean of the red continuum 18.3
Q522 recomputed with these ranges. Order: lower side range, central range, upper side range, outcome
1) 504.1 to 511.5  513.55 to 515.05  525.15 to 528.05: 0.18 nm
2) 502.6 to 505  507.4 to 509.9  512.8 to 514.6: 0.11 nm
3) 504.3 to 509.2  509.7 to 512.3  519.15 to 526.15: 0.28 nm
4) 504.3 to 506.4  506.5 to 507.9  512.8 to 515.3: 0.07 nm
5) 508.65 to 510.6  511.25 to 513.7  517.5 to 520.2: -0.04 nm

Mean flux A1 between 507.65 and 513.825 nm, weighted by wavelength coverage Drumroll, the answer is 13.6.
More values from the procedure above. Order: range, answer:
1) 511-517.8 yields 12.6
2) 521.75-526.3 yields 18.2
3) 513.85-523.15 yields 13.3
